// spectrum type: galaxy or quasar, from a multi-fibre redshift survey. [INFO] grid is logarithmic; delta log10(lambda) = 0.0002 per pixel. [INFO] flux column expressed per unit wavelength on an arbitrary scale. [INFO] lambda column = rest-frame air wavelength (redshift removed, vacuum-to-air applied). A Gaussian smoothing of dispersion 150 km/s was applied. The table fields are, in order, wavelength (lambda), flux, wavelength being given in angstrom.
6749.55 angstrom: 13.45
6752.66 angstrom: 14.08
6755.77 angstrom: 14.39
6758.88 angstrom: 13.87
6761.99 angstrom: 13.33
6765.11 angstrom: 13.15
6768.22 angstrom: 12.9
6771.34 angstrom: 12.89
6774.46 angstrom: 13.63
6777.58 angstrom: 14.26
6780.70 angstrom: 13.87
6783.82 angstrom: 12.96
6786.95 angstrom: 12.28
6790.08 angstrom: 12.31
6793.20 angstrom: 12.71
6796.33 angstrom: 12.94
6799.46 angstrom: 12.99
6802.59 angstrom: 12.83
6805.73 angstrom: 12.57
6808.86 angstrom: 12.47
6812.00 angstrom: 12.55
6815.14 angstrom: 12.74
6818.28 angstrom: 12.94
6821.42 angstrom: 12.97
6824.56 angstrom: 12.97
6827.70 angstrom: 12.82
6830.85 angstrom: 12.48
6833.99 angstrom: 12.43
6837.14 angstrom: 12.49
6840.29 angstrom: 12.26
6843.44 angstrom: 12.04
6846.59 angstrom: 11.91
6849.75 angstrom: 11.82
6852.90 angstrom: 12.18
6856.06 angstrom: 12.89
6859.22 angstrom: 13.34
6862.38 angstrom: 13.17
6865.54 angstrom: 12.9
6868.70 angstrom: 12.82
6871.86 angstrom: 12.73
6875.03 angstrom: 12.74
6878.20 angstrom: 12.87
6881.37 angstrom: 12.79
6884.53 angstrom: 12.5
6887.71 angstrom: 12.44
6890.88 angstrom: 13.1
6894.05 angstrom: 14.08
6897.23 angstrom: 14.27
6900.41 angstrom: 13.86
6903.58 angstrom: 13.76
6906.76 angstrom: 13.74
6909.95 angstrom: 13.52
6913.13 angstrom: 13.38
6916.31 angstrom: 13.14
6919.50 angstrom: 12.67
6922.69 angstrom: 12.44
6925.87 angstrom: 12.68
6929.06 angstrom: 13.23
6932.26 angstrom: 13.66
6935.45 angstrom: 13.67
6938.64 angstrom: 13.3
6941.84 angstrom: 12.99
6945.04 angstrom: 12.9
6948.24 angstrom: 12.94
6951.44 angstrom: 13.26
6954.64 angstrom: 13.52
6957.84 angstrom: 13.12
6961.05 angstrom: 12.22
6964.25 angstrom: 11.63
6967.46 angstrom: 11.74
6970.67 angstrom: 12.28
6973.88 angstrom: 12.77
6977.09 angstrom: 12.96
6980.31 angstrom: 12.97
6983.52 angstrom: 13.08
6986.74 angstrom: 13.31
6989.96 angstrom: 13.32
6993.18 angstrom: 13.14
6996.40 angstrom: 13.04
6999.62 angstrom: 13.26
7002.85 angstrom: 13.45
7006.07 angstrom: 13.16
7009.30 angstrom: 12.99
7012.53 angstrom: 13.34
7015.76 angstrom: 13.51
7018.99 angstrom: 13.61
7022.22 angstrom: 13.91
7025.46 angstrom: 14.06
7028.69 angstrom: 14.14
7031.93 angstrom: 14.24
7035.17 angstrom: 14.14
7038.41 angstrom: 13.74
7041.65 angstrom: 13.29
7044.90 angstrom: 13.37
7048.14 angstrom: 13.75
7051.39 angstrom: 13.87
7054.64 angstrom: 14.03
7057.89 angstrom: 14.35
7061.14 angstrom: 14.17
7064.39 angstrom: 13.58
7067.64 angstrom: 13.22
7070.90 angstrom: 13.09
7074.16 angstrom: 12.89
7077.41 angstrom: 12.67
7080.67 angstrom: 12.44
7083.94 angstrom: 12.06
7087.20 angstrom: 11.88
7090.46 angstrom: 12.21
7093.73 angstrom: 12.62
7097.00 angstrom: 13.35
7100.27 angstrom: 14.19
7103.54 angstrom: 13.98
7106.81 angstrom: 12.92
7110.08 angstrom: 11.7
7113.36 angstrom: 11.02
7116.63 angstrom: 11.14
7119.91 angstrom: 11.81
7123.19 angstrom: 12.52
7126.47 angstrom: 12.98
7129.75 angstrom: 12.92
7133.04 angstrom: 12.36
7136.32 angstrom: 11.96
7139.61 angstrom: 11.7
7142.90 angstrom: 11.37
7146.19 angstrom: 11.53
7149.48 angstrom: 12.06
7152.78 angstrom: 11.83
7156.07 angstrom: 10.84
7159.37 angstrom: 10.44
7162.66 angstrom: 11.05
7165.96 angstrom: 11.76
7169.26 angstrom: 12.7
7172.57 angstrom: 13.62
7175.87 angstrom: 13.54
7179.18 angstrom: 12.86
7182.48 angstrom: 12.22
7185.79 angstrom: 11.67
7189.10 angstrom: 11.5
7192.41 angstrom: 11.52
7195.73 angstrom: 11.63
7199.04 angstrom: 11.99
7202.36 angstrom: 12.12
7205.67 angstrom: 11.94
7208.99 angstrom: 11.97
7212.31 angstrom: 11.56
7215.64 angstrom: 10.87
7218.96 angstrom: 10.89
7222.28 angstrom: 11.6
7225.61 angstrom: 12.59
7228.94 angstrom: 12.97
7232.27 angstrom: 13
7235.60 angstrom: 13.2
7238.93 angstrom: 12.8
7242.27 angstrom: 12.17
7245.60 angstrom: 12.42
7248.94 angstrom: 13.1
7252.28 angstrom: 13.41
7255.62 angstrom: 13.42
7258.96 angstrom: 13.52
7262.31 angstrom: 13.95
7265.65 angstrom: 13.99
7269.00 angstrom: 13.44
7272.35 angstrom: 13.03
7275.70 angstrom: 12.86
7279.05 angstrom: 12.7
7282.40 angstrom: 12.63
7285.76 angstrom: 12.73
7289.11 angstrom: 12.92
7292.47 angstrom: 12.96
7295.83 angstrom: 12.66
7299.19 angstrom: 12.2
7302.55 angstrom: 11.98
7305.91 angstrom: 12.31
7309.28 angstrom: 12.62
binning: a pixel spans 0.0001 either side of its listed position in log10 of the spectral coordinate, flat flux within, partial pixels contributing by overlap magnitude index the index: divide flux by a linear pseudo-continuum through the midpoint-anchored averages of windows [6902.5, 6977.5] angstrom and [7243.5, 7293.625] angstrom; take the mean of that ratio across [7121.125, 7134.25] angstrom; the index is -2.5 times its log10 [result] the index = 0.03 mag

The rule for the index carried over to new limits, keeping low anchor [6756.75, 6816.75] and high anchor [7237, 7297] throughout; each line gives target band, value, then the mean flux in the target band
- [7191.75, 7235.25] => 0.10 mag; 11.9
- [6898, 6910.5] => -0.06 mag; 13.8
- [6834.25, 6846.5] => 0.07 mag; 12.2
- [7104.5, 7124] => 0.10 mag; 11.9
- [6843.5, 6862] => 0.05 mag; 12.4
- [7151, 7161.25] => 0.18 mag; 11.1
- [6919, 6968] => 0.01 mag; 12.9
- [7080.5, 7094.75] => 0.07 mag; 12.2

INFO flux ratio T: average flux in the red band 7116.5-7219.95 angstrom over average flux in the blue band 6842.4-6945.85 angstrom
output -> 0.9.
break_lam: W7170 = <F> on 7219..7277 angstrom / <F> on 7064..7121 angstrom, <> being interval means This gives 1.03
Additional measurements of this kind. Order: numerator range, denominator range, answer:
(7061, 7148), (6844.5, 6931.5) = 0.96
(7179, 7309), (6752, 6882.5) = 0.97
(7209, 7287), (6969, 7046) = 0.95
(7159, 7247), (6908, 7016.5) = 0.93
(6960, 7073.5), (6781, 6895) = 1.05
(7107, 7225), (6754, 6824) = 0.91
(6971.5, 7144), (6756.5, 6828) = 1.00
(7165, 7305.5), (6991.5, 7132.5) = 0.95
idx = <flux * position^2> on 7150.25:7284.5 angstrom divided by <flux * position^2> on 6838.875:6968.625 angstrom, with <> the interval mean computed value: 1.05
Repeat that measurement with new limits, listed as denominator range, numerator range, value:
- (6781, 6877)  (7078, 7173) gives 1.05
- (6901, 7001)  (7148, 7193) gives 0.98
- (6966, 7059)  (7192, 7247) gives 0.96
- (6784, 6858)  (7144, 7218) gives 1.05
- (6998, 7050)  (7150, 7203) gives 0.92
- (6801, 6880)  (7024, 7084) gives 1.14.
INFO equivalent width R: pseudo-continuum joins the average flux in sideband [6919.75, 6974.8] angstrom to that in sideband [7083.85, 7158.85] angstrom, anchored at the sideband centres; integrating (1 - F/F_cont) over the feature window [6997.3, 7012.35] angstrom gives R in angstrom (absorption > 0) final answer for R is -0.7 angstrom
